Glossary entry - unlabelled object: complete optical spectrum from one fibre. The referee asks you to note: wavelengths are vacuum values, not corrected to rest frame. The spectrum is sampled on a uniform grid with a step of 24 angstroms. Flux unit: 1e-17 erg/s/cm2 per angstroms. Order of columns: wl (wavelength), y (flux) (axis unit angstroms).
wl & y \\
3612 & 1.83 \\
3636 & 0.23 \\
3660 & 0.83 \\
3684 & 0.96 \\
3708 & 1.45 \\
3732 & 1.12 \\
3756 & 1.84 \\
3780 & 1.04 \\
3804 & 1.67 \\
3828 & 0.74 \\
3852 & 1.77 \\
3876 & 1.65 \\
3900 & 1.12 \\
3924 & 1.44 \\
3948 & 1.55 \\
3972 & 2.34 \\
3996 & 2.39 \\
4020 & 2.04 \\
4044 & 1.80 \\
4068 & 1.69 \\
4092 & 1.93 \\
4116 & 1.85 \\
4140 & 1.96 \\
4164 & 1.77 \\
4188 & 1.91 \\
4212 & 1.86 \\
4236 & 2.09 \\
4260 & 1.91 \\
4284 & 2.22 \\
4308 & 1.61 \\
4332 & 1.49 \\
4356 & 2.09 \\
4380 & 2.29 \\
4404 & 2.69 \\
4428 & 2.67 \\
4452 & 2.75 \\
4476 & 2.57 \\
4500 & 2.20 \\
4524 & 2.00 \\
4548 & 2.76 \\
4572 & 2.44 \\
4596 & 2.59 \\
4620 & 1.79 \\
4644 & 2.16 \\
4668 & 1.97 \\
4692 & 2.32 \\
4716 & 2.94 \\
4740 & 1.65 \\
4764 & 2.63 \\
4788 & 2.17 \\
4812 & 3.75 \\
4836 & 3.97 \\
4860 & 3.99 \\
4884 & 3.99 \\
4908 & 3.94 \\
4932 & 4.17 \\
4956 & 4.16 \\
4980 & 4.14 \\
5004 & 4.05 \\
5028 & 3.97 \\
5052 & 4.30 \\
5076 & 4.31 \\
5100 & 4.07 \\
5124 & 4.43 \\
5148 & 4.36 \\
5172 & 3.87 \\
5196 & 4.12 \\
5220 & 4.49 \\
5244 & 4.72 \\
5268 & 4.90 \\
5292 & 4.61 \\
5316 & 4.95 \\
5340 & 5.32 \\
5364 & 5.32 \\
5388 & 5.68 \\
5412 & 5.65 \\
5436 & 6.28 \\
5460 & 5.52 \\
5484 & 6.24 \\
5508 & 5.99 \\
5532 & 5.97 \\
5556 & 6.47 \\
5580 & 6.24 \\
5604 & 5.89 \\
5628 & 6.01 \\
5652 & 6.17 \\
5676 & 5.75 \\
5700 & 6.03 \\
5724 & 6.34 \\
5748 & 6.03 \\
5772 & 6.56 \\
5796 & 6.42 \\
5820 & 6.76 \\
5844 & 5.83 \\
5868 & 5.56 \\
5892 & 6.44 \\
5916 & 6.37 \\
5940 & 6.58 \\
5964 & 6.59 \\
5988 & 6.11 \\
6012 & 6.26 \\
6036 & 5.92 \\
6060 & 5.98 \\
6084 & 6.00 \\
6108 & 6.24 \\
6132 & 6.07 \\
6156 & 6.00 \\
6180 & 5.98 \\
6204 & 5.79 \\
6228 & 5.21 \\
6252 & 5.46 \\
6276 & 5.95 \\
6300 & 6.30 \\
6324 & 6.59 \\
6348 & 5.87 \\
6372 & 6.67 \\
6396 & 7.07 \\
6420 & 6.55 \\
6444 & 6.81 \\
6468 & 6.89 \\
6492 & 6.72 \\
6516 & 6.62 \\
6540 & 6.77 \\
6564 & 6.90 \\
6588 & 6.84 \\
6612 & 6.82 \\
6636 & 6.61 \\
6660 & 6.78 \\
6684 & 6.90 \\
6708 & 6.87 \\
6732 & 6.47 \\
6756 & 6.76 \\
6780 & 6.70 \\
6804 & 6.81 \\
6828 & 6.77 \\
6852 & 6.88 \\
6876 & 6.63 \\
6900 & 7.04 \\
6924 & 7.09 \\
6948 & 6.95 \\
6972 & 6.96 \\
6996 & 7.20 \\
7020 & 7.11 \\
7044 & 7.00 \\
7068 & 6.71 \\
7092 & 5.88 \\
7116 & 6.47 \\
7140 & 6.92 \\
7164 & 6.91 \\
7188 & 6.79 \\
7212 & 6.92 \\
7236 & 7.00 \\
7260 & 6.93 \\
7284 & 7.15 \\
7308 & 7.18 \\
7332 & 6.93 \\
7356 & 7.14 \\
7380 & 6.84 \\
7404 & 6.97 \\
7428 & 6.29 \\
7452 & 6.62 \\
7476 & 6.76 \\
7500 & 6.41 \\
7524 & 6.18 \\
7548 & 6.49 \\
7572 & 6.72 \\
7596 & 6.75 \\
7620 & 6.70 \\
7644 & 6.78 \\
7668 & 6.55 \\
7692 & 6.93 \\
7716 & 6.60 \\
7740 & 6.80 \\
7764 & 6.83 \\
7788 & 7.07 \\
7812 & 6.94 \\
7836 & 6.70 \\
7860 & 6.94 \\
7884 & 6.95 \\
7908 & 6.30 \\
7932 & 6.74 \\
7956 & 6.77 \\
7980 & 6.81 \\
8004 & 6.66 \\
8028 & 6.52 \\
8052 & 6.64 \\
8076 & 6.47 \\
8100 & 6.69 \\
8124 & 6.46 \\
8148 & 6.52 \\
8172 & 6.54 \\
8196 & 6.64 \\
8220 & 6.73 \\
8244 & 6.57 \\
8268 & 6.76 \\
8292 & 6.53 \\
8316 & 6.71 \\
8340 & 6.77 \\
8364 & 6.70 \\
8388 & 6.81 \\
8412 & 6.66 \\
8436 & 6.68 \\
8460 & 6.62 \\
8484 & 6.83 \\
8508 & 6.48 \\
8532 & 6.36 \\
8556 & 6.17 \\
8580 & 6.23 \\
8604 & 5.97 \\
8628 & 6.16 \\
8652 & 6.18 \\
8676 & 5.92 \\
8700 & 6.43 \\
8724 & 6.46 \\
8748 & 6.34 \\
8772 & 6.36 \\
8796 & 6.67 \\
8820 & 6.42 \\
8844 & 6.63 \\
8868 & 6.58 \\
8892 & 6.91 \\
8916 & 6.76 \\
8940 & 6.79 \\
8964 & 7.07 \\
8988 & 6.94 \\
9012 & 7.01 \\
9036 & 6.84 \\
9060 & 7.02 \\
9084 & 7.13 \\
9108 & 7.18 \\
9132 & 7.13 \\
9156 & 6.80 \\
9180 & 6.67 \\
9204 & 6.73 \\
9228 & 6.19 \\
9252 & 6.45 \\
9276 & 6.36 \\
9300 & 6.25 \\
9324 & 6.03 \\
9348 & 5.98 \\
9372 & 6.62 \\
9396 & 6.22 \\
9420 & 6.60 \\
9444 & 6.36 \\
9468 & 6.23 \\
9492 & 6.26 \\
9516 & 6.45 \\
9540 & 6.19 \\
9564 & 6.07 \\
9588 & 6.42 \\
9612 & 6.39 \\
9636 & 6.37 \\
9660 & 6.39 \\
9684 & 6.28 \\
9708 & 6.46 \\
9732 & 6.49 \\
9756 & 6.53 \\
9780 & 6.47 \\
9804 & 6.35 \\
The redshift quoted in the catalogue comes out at 0.204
